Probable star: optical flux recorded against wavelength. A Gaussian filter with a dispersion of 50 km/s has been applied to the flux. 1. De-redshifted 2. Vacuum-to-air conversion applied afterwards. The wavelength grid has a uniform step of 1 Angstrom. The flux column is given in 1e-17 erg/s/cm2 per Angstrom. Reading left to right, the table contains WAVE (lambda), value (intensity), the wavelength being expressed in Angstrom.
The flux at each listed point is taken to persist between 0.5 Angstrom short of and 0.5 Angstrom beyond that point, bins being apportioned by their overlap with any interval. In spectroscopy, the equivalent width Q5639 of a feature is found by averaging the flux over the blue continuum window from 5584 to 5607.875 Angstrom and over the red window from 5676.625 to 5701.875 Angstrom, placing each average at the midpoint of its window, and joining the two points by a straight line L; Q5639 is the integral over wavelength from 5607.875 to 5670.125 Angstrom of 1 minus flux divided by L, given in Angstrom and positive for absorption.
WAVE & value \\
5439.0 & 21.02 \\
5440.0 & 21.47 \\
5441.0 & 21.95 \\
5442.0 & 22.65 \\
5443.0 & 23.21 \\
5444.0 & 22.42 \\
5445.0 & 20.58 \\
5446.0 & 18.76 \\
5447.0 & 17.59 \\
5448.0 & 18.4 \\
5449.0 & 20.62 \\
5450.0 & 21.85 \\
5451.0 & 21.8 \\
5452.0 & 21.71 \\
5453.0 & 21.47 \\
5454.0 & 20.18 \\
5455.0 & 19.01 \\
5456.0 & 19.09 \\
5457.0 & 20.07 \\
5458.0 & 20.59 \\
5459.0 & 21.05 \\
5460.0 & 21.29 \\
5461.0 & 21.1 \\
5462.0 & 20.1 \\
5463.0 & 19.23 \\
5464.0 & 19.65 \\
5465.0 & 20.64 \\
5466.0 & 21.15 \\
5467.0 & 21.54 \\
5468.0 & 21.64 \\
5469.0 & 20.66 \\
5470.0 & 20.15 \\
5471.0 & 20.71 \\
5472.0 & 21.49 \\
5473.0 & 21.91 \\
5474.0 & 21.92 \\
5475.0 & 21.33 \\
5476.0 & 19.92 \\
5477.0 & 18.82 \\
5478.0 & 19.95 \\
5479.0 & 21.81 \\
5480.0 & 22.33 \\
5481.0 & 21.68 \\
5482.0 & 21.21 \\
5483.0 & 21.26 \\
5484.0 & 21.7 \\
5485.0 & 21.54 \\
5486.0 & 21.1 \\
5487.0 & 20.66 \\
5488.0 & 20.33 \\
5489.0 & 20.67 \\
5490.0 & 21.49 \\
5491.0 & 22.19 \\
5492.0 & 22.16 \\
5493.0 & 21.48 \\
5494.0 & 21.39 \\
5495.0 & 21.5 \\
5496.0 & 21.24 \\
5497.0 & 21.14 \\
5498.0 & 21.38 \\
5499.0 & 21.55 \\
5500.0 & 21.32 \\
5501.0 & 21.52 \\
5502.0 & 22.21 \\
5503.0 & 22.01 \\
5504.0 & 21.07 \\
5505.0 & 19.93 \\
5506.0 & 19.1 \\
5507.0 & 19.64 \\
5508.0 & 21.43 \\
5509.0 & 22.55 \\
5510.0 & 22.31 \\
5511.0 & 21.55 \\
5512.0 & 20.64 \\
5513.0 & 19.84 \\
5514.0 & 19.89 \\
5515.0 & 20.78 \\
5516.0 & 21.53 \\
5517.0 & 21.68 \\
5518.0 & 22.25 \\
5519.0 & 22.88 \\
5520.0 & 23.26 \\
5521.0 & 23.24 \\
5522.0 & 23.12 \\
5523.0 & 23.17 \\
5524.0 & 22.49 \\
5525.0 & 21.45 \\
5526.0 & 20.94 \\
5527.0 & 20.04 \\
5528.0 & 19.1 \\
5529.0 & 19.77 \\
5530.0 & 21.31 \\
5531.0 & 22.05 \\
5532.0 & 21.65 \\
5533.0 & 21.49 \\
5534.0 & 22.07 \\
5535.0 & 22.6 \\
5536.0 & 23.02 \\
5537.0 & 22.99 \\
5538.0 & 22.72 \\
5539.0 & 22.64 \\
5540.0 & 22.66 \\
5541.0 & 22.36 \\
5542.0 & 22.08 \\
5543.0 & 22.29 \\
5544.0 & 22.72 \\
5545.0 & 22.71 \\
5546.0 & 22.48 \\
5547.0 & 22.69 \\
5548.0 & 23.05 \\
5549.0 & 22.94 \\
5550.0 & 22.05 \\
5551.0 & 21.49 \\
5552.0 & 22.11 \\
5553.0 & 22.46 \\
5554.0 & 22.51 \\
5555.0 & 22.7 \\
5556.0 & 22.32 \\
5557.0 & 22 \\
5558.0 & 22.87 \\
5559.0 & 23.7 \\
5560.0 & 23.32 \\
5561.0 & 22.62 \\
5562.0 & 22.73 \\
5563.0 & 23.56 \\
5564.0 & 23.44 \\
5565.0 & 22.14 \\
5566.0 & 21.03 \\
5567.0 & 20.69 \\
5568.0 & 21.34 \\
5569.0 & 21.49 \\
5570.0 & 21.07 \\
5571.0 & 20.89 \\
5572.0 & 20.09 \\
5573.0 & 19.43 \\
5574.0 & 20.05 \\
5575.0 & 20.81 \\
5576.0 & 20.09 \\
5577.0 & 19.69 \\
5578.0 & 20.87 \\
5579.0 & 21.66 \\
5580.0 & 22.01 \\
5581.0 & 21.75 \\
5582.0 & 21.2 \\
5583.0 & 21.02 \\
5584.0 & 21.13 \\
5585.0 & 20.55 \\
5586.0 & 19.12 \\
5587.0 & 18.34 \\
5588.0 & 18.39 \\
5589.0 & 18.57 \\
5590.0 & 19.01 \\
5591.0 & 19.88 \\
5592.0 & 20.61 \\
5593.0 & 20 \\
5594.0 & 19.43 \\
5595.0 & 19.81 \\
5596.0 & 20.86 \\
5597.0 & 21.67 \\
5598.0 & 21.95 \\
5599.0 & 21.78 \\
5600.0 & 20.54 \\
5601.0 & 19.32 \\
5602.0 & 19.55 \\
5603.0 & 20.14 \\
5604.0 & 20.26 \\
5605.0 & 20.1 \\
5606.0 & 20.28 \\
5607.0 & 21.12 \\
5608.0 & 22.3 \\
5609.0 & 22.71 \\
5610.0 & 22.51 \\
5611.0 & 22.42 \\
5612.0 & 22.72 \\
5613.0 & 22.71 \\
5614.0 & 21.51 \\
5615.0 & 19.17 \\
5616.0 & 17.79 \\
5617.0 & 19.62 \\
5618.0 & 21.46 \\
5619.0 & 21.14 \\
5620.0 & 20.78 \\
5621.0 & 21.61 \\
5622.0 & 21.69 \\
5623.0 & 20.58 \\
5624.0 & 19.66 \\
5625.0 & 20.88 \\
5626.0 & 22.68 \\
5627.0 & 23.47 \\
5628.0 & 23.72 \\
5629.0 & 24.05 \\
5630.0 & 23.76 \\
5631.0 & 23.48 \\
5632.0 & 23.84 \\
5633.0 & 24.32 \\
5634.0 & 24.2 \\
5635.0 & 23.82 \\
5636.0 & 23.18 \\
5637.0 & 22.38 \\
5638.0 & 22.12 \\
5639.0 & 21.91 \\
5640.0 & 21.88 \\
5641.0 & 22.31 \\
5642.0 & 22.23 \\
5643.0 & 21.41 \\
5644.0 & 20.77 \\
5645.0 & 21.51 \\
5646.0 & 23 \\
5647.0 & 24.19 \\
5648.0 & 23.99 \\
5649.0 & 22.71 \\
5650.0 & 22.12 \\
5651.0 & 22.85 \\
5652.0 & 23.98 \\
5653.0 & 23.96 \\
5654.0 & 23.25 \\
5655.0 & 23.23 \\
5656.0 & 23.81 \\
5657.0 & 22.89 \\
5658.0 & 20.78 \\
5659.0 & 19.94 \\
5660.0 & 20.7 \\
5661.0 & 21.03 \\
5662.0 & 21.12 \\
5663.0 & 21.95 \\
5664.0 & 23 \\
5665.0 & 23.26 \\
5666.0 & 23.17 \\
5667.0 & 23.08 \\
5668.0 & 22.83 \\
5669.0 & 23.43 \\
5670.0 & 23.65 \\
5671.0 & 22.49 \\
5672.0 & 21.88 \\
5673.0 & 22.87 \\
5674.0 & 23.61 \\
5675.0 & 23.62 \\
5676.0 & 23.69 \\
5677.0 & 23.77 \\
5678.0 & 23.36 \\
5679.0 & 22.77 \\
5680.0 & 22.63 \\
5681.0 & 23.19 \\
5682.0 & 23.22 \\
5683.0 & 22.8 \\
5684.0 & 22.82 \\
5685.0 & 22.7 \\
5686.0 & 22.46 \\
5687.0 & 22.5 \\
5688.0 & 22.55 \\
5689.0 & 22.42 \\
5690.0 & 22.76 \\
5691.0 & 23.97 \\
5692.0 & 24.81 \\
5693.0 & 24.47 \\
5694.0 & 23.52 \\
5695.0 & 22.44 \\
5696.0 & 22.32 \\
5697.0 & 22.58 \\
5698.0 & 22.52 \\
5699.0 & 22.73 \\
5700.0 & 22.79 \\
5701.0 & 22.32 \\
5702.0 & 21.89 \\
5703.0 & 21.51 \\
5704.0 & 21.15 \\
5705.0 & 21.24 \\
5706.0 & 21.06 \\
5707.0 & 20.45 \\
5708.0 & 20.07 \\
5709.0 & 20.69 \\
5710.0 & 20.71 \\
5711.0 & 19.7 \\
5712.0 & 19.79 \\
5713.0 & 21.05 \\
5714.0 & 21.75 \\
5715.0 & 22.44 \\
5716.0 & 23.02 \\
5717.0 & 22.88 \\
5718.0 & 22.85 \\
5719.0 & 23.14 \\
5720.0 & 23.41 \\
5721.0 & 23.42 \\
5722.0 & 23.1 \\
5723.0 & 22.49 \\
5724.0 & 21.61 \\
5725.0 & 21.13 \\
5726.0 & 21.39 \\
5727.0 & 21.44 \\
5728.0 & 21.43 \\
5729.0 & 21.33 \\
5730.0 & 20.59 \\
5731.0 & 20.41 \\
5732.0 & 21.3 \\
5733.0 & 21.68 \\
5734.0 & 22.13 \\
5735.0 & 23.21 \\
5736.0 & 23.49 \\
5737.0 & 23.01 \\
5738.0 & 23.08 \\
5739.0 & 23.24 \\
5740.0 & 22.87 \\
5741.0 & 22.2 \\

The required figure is -2.6 Angstrom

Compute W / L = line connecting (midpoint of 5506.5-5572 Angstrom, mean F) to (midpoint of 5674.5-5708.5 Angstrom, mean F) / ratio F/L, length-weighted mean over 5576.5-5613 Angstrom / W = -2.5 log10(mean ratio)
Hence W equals 0.078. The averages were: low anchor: 22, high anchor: 22.6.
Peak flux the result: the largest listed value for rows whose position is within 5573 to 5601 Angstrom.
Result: 22.01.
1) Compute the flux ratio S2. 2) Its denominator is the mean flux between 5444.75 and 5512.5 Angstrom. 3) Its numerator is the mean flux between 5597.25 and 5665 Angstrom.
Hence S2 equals 1.1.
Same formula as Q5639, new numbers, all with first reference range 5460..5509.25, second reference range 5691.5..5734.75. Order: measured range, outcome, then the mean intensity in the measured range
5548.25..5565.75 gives -1.1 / 22.6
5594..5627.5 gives 0.8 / 21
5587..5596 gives 0.8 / 19.5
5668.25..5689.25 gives -1.1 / 23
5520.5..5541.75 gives -0.7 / 21.9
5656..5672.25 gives -0.4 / 22.3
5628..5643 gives -1.0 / 23.1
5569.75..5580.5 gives 0.4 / 20.6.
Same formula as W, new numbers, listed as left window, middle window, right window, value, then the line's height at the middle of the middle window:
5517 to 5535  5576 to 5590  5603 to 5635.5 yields 0.08 mag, 21.8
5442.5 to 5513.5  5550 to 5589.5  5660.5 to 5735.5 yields 0.01 mag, 21.5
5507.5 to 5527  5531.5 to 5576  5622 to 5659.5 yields 0.00 mag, 22.1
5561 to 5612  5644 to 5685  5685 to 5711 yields -0.05 mag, 21.8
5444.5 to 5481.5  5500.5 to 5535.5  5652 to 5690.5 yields -0.01 mag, 21.2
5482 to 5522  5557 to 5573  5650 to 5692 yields 0.00 mag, 21.9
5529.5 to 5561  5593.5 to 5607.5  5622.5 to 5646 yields 0.10 mag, 22.5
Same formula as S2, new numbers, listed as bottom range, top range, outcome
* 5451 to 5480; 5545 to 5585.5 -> 1.05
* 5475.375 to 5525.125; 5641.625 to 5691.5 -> 1.06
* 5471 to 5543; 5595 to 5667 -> 1.02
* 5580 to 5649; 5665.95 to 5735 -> 1.04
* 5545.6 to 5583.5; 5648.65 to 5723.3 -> 1.03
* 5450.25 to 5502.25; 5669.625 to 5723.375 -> 1.07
